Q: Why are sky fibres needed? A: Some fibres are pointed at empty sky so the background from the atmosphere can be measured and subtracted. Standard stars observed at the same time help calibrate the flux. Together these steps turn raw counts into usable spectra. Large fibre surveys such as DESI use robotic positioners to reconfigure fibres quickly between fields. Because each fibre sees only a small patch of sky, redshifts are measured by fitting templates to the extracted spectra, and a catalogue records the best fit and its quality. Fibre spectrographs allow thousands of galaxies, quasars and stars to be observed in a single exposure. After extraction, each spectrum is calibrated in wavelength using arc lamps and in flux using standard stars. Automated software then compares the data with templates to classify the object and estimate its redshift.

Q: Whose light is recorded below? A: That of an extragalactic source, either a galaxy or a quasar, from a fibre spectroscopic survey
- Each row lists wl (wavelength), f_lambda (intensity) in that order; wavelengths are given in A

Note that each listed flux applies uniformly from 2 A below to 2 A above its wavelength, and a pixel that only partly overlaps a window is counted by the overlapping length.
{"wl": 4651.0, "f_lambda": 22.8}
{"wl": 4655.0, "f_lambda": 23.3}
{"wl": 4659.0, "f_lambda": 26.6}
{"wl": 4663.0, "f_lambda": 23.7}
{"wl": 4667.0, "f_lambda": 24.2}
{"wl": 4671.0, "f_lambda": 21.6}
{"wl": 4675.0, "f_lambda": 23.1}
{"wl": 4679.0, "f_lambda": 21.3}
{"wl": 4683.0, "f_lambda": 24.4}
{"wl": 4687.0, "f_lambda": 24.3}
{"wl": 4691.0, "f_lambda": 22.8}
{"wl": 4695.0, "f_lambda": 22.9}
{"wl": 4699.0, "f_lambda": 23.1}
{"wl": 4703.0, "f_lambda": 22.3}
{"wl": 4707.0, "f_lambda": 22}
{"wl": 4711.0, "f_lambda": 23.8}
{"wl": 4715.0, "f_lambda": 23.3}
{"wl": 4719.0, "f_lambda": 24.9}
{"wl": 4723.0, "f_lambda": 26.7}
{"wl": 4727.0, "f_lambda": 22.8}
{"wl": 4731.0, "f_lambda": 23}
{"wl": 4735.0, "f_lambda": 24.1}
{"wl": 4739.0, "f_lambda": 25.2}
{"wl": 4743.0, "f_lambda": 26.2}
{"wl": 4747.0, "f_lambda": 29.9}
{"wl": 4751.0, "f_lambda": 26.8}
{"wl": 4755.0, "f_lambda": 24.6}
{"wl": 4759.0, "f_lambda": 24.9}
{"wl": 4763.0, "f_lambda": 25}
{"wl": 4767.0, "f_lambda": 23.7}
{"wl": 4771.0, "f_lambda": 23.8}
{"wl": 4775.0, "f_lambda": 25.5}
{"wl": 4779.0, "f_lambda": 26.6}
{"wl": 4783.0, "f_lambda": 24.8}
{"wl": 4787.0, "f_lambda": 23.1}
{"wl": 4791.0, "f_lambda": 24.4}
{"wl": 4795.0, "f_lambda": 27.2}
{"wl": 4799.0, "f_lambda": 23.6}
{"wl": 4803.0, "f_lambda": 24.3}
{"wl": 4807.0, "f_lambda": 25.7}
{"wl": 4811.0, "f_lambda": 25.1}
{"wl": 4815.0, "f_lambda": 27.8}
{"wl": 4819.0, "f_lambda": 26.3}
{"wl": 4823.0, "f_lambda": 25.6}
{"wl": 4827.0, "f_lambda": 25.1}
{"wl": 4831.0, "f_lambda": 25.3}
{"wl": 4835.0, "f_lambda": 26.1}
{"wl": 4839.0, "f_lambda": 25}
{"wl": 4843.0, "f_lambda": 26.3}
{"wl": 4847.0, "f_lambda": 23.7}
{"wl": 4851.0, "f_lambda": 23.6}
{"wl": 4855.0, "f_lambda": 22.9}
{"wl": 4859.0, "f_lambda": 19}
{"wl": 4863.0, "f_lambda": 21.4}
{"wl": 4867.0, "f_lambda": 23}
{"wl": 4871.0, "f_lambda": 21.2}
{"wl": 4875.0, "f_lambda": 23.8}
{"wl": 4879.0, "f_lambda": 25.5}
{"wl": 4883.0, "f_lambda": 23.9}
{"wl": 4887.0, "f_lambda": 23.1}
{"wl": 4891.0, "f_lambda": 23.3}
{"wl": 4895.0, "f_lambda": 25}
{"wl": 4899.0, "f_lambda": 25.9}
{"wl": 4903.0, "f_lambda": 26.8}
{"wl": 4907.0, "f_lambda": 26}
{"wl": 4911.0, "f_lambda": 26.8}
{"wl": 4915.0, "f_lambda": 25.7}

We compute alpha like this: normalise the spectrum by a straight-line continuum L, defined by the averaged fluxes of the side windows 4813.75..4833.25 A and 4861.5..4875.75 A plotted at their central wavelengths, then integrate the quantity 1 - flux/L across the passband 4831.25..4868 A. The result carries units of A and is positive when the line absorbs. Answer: 0.46 A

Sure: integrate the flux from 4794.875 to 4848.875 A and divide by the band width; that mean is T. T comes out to 25.5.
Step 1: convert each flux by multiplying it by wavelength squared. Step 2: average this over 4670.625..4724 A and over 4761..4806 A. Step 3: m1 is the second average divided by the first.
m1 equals 1.1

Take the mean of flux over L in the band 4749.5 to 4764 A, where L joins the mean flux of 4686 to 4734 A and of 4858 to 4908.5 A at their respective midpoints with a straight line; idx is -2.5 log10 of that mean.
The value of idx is -0.08 mag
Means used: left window 23.5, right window 23.8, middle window 25.3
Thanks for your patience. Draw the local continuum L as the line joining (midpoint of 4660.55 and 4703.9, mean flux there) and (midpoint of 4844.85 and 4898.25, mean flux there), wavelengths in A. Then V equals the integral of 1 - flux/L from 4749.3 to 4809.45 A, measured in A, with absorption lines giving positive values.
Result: -4.7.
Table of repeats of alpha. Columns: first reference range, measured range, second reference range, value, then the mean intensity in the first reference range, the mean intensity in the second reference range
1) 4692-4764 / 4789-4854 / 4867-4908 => -2.33 A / 24.5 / 24.3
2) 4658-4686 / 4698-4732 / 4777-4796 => 0.73 A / 23.5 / 25.1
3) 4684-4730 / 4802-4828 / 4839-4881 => -2.82 A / 23.5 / 23.1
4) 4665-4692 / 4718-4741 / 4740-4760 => 0.98 A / 23.1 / 26.5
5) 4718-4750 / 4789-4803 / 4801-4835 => 0.36 A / 25.4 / 25.7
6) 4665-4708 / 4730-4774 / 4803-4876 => -3.28 A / 22.9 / 24.3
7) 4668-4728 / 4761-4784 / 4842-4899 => -1.58 A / 23.3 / 23.3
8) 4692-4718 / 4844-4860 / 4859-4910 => 0.67 A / 23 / 23.9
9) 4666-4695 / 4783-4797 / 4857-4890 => -1.27 A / 23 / 22.6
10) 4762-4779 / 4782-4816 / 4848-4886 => -1.29 A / 24.7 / 22.7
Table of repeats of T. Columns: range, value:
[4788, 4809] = 24.9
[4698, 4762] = 24.6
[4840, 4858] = 23.9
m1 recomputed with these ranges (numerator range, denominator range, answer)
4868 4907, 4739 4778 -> 1.00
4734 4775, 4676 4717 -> 1.13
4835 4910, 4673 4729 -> 1.10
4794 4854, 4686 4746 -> 1.11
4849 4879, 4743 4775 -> 0.91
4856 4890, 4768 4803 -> 0.95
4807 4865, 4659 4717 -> 1.13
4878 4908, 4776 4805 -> 1.04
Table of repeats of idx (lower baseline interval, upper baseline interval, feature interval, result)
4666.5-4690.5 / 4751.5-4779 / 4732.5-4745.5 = -0.04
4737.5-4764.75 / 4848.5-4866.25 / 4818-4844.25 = -0.12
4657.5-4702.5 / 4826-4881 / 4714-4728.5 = -0.05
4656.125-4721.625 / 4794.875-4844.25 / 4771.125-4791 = 0.00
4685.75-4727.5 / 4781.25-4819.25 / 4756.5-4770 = 0.00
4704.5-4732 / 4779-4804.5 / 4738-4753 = -0.13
